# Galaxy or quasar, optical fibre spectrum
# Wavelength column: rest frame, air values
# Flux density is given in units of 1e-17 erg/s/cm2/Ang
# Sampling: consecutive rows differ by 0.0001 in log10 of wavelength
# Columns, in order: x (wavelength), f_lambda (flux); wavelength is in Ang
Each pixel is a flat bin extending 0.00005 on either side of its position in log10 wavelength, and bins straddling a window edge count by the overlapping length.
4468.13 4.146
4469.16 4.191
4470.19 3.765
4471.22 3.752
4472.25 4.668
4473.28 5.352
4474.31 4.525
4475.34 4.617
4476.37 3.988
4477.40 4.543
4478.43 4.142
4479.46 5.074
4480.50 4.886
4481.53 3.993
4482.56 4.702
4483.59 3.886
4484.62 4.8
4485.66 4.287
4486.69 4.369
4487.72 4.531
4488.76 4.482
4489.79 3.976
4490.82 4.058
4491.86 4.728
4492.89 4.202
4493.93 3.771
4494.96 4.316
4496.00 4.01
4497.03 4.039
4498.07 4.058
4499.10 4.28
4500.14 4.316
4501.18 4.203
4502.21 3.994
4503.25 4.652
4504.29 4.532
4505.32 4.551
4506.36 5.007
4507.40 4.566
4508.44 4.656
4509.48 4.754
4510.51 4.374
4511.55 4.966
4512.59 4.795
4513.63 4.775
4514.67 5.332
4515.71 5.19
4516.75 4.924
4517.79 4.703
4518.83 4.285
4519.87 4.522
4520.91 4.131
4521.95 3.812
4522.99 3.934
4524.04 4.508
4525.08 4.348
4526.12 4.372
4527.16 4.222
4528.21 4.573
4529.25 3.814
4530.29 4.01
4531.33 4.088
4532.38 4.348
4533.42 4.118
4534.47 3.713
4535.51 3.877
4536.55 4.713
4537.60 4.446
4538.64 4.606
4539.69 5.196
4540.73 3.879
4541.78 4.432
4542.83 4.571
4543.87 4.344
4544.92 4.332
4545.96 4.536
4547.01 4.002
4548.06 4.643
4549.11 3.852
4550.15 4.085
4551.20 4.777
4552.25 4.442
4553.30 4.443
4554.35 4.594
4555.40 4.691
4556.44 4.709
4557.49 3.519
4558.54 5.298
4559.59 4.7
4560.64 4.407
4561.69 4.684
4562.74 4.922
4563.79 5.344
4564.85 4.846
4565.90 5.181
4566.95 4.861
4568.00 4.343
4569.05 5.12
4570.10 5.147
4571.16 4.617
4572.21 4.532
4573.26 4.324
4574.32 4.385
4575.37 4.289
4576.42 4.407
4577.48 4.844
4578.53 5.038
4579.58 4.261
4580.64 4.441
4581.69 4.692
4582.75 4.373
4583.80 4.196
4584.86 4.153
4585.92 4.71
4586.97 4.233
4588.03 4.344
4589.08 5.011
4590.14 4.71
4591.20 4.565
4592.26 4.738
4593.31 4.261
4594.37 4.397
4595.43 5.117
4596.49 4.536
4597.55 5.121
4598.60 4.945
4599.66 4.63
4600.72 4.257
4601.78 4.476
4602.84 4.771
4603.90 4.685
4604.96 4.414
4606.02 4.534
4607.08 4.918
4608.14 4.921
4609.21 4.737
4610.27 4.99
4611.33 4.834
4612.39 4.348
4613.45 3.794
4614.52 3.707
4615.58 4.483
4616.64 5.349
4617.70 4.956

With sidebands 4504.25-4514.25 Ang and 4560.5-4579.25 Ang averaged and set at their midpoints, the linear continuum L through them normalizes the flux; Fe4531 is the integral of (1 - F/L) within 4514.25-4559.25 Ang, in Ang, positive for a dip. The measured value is 3.17 Ang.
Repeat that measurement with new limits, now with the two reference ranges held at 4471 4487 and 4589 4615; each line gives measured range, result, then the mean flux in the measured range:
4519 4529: 0.6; 4.26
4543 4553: 0.5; 4.35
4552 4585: -0.4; 4.63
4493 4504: 0.8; 4.17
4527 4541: 0.9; 4.27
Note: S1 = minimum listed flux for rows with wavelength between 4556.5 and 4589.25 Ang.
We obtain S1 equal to 3.519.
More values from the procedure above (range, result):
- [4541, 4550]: 3.852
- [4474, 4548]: 3.713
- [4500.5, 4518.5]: 3.994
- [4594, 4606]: 4.257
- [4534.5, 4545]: 3.877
